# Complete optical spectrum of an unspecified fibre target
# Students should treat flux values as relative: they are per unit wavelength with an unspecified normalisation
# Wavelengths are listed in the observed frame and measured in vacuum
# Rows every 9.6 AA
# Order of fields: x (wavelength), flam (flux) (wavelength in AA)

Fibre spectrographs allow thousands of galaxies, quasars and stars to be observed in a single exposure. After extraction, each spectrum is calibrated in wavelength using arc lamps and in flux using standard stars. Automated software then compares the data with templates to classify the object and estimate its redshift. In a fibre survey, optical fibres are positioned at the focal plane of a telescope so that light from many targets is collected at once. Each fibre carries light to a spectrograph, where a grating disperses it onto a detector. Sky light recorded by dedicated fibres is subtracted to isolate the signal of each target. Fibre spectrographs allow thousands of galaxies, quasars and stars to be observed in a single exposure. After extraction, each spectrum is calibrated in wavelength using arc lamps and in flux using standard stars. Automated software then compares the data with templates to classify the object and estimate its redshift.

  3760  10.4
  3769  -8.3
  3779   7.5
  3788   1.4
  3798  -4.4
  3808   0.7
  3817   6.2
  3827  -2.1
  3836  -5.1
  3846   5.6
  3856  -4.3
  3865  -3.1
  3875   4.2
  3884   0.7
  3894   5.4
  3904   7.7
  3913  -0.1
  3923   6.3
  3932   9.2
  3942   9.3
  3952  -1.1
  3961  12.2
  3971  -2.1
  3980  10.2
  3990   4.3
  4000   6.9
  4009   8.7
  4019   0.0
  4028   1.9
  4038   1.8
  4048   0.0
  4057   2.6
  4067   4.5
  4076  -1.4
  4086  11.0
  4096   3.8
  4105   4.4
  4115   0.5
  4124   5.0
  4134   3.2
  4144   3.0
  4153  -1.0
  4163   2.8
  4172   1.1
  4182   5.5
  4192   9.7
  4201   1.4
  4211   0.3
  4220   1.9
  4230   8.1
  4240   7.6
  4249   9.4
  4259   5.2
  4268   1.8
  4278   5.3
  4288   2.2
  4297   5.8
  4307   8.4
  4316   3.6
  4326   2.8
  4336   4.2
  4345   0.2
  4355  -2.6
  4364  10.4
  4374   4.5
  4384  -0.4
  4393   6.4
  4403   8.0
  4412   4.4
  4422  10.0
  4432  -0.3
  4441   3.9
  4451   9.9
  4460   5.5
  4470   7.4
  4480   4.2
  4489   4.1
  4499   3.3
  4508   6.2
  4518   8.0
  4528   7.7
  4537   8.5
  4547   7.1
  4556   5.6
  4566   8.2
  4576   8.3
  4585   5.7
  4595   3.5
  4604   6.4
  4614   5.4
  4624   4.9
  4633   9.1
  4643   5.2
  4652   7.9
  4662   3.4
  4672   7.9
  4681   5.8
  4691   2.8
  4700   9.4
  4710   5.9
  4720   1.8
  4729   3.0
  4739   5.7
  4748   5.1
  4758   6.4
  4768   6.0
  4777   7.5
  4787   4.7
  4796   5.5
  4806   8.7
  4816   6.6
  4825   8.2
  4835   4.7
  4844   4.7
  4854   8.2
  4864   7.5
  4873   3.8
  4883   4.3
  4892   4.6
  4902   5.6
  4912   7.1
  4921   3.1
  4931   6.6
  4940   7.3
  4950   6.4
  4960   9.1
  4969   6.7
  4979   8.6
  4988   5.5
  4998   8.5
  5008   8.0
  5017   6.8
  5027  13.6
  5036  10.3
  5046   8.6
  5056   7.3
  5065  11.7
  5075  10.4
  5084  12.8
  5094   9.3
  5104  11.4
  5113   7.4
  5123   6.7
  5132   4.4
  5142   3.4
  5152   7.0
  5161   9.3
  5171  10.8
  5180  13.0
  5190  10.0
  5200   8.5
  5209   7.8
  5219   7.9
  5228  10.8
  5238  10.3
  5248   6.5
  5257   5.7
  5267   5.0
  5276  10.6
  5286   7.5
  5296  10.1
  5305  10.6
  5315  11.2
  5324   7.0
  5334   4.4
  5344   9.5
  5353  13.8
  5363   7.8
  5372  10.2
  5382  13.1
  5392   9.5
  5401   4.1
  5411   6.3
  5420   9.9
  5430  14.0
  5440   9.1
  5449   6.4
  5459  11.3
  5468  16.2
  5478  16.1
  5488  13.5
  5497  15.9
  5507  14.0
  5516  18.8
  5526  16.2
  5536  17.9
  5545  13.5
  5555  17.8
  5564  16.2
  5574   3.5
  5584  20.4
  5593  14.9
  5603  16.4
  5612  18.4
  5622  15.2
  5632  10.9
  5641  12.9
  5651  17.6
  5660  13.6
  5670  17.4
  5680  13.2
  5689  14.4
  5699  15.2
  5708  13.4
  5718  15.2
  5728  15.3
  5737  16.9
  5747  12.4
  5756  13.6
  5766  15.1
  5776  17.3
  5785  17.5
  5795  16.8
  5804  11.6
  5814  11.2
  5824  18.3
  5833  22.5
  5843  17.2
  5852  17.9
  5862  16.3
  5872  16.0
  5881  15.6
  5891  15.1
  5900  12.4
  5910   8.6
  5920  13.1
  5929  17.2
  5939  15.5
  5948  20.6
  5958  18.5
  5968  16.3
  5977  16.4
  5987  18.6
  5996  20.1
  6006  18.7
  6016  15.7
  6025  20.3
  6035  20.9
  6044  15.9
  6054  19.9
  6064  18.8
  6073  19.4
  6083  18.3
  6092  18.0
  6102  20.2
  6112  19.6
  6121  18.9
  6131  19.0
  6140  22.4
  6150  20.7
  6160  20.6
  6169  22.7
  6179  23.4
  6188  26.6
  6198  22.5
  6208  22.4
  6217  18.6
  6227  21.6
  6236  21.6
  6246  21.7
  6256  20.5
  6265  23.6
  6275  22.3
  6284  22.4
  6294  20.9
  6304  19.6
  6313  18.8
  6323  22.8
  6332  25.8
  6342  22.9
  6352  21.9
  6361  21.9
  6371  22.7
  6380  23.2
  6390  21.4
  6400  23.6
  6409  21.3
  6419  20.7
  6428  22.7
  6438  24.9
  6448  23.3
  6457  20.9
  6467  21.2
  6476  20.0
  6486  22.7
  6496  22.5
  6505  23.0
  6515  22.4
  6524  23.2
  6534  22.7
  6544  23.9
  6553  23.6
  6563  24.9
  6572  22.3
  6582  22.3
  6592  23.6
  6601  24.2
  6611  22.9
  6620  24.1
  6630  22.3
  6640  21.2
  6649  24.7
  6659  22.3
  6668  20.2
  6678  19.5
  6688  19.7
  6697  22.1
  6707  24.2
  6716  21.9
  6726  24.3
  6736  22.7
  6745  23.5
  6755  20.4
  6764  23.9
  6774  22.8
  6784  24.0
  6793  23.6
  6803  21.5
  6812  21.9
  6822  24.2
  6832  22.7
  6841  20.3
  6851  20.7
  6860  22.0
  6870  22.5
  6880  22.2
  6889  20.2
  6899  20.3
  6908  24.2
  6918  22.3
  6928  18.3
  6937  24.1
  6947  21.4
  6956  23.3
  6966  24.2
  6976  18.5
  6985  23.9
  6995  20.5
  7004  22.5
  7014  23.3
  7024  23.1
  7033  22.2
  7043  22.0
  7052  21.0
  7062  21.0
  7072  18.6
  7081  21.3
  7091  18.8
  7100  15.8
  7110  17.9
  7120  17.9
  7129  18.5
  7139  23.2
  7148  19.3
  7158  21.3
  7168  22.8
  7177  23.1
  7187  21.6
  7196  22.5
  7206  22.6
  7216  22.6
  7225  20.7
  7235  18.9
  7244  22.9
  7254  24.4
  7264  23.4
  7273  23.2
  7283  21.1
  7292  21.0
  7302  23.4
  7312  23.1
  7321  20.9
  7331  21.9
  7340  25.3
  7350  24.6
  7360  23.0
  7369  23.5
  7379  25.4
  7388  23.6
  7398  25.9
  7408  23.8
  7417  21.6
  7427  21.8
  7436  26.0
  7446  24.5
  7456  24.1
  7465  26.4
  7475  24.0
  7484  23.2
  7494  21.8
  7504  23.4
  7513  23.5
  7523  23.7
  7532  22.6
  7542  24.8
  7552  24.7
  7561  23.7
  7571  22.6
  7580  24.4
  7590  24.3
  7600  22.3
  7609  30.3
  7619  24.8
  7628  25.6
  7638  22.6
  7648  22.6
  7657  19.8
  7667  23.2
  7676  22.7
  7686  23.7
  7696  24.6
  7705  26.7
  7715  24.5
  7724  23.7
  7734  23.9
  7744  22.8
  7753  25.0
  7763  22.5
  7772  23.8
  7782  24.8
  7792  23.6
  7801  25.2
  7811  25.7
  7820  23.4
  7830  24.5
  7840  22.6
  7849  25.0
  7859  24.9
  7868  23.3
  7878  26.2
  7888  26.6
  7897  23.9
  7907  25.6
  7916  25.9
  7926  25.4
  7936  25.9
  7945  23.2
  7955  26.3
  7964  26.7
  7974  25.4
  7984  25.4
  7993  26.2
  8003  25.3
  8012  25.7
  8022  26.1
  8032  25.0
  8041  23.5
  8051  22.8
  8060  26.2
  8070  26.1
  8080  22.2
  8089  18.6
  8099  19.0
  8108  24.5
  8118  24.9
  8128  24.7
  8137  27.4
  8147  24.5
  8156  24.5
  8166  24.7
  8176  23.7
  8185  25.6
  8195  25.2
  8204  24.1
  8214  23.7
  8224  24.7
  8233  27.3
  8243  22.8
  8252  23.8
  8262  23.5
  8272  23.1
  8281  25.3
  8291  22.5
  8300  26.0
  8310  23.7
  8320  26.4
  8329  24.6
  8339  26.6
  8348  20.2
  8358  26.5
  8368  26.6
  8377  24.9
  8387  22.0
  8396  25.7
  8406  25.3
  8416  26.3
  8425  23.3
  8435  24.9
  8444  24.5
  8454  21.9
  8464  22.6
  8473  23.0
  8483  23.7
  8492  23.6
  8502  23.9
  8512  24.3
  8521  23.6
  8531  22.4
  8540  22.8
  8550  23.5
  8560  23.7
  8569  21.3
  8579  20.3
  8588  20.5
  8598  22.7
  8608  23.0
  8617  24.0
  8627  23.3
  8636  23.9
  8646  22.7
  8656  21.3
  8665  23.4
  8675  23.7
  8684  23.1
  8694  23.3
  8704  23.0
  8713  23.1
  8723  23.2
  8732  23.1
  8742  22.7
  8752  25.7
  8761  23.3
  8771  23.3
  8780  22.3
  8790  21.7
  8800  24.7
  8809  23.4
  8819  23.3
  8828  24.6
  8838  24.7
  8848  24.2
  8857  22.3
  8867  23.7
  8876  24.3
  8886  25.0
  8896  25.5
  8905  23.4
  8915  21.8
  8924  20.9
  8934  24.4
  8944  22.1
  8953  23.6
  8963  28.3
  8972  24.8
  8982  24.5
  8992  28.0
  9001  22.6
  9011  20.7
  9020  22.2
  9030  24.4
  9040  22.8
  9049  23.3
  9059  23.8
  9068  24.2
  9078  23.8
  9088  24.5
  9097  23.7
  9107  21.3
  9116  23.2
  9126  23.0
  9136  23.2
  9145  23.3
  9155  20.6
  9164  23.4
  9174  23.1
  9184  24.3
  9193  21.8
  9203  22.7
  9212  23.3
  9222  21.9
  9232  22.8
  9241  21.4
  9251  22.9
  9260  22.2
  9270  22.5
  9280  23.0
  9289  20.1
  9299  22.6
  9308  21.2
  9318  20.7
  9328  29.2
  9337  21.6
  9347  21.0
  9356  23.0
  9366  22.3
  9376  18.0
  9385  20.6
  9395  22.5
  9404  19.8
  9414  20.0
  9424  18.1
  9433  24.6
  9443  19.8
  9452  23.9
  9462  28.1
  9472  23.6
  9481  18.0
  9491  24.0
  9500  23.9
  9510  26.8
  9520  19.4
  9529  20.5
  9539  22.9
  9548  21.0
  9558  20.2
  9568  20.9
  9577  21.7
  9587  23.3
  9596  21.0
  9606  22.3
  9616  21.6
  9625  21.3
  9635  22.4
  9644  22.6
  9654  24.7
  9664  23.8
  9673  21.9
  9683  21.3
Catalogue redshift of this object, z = 0.373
